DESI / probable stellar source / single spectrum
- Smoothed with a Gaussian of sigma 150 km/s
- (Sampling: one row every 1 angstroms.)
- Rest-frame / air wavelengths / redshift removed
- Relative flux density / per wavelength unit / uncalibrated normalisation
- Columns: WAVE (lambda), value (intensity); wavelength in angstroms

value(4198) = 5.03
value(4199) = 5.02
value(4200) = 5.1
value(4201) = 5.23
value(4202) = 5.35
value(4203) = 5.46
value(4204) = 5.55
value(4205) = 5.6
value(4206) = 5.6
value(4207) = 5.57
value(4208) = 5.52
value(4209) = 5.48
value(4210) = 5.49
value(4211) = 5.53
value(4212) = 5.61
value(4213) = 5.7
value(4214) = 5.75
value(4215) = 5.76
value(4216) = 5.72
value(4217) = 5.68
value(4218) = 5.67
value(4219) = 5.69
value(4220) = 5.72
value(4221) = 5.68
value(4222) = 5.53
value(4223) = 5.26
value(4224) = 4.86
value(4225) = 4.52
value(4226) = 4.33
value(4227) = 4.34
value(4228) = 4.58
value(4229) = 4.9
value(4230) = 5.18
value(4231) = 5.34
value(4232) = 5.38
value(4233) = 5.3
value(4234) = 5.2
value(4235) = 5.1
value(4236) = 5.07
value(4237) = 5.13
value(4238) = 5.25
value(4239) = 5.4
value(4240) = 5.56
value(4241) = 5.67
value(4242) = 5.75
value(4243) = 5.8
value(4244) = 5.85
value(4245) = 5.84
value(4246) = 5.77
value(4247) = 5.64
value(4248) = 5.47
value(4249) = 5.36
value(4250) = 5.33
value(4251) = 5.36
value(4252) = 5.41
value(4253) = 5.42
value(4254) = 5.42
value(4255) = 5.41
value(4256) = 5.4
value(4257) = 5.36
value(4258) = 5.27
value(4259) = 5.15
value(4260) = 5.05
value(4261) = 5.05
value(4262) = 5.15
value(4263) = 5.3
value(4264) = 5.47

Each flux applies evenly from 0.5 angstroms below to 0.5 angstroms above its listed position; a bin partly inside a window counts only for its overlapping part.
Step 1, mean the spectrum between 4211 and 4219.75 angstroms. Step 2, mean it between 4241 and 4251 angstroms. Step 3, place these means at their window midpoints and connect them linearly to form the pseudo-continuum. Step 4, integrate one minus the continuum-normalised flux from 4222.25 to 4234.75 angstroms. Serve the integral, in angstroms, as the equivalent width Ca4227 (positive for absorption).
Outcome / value 1.6 angstroms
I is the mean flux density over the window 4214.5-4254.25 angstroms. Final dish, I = 5.36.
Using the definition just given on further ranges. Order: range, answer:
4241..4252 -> 5.61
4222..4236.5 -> 4.97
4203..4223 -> 5.61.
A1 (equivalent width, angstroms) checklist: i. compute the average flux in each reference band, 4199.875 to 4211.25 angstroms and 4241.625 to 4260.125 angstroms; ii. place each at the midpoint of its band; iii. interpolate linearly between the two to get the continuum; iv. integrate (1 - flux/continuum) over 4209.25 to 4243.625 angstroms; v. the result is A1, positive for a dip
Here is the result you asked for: 0.8 angstroms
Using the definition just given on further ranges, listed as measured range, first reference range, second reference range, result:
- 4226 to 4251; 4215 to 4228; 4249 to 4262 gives -0.24 angstroms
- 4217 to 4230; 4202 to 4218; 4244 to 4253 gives 1.07 angstroms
